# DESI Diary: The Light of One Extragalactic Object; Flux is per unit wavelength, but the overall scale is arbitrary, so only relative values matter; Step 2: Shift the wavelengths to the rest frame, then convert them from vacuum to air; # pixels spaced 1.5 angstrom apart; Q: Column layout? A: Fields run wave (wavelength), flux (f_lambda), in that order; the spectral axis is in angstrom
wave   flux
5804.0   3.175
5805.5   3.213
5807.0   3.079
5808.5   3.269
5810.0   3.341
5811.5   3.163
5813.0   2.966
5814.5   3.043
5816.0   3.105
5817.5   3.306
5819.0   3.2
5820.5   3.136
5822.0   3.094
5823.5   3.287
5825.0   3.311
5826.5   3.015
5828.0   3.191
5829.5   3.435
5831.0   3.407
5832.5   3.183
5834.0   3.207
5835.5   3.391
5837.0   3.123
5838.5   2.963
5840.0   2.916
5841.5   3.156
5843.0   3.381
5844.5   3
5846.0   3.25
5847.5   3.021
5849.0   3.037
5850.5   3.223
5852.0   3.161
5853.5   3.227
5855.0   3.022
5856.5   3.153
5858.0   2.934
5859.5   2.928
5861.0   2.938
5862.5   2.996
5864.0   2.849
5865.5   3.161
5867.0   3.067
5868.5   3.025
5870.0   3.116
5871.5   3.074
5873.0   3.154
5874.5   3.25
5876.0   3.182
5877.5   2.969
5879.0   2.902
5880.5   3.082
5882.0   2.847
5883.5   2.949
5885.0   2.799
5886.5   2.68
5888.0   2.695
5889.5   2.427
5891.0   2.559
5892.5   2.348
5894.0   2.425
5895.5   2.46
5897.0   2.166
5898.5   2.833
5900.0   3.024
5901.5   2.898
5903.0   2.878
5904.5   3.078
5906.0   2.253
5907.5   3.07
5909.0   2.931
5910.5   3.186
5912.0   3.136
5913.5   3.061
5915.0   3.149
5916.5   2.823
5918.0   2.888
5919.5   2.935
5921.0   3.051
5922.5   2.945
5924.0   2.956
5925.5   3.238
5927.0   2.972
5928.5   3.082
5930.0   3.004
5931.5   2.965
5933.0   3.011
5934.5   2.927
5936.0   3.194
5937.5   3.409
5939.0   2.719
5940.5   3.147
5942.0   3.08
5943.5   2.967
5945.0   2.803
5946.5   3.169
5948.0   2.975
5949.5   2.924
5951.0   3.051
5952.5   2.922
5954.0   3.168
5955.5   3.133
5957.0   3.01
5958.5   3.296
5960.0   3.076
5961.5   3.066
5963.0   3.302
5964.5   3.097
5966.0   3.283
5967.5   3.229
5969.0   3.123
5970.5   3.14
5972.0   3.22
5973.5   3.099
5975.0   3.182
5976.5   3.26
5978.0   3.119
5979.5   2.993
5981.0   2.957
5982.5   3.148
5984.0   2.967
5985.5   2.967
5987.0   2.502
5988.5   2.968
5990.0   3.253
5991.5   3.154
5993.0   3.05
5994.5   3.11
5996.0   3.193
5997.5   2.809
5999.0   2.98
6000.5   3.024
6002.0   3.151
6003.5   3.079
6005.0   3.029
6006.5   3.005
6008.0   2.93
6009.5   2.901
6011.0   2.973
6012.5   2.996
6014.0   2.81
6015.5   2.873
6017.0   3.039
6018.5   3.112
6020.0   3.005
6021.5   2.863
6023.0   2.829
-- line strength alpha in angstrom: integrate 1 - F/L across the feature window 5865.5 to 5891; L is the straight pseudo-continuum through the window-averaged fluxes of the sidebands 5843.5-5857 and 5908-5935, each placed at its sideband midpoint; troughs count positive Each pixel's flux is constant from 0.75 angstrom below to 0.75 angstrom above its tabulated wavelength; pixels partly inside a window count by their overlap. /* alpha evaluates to 1.1 angstrom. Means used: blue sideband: 3.13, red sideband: 3.02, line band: 2.95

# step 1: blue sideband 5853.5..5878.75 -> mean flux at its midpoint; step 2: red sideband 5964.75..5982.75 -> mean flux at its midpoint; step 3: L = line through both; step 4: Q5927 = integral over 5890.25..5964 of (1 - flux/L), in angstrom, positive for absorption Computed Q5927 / 3.6 angstrom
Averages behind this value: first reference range 3.05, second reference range 3.14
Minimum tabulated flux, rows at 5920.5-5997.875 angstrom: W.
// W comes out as 2.502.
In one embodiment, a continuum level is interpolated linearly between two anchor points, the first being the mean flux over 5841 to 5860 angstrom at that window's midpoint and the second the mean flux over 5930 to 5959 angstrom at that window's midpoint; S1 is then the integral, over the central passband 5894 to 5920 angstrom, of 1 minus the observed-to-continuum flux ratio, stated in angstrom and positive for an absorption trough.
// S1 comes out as 1.8 angstrom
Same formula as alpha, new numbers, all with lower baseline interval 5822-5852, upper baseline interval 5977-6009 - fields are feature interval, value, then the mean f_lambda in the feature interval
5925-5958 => 0.4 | 3.04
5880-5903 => 3.3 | 2.68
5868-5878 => 0.1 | 3.12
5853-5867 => 0.6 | 3.02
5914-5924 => 0.4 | 2.97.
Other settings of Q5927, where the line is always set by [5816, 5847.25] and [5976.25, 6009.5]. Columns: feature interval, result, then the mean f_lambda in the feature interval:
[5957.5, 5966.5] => -0.4 angstrom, 3.18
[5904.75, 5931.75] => 1.0 angstrom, 2.98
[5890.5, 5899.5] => 1.9 angstrom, 2.48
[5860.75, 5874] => 0.4 angstrom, 3.05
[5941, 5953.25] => 0.3 angstrom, 2.99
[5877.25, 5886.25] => 0.7 angstrom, 2.91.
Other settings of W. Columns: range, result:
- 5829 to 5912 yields 2.166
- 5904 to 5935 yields 2.253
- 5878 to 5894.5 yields 2.348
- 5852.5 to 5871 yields 2.849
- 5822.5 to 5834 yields 3.015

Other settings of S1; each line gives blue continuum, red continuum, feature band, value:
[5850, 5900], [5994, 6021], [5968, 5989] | -0.5 angstrom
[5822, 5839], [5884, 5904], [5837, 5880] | -1.6 angstrom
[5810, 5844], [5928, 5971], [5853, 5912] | 4.7 angstrom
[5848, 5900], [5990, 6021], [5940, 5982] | -1.7 angstrom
